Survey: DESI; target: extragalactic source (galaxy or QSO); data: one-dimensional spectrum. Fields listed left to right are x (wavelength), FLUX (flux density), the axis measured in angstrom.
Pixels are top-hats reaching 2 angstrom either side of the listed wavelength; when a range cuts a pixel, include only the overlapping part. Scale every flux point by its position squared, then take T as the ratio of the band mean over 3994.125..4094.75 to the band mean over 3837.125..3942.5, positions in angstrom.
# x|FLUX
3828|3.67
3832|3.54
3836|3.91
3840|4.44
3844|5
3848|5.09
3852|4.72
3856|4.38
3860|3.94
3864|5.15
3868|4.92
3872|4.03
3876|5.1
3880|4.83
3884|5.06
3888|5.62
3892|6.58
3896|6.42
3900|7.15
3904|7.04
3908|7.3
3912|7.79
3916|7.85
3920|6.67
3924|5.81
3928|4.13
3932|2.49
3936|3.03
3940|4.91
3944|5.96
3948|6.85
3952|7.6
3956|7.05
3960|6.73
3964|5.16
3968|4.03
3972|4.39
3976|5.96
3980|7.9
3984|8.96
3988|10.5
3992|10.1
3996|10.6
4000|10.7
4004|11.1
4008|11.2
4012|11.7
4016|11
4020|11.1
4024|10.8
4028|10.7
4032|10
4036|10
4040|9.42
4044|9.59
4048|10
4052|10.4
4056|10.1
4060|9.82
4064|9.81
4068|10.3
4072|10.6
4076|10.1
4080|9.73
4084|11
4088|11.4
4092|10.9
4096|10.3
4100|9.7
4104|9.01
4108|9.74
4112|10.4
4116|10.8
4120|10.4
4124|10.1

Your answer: 2.11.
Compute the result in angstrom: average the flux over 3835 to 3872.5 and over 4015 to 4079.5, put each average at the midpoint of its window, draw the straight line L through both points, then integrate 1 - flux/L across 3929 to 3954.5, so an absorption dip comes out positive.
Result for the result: 7.3 angstrom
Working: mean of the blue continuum 4.6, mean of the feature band 5.14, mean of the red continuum 10.2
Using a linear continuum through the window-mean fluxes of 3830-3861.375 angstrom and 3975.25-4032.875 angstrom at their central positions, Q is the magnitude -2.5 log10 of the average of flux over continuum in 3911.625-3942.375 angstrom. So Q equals 0.363 mag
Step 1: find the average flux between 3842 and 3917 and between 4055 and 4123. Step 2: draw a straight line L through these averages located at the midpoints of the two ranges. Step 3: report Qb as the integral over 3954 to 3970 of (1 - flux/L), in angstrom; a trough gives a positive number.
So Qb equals 3.6 angstrom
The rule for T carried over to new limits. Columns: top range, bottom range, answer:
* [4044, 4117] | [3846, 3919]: 1.96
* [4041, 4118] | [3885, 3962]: 1.79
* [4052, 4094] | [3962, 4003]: 1.37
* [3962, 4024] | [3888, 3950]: 1.57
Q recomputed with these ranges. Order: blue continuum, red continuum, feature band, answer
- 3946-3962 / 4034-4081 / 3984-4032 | -0.24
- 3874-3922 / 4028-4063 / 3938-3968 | 0.25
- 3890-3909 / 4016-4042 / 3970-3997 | 0.12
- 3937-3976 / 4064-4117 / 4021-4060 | -0.18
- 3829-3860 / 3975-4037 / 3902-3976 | 0.30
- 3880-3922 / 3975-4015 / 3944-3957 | 0.20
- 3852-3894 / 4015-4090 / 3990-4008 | -0.22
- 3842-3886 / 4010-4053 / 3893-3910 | -0.16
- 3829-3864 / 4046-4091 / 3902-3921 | -0.20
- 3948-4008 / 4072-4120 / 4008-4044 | -0.19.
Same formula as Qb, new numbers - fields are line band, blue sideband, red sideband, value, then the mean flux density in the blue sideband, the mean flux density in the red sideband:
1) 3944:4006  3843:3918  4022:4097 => 2.98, 5.69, 10.3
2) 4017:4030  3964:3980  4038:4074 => -4.37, 5.23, 10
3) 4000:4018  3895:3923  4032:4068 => -4.10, 7.15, 9.92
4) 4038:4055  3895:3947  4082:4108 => -1.43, 5.9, 10.3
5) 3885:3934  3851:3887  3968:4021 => -0.71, 4.71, 9.39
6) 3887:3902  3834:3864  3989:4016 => -0.16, 4.54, 10.9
